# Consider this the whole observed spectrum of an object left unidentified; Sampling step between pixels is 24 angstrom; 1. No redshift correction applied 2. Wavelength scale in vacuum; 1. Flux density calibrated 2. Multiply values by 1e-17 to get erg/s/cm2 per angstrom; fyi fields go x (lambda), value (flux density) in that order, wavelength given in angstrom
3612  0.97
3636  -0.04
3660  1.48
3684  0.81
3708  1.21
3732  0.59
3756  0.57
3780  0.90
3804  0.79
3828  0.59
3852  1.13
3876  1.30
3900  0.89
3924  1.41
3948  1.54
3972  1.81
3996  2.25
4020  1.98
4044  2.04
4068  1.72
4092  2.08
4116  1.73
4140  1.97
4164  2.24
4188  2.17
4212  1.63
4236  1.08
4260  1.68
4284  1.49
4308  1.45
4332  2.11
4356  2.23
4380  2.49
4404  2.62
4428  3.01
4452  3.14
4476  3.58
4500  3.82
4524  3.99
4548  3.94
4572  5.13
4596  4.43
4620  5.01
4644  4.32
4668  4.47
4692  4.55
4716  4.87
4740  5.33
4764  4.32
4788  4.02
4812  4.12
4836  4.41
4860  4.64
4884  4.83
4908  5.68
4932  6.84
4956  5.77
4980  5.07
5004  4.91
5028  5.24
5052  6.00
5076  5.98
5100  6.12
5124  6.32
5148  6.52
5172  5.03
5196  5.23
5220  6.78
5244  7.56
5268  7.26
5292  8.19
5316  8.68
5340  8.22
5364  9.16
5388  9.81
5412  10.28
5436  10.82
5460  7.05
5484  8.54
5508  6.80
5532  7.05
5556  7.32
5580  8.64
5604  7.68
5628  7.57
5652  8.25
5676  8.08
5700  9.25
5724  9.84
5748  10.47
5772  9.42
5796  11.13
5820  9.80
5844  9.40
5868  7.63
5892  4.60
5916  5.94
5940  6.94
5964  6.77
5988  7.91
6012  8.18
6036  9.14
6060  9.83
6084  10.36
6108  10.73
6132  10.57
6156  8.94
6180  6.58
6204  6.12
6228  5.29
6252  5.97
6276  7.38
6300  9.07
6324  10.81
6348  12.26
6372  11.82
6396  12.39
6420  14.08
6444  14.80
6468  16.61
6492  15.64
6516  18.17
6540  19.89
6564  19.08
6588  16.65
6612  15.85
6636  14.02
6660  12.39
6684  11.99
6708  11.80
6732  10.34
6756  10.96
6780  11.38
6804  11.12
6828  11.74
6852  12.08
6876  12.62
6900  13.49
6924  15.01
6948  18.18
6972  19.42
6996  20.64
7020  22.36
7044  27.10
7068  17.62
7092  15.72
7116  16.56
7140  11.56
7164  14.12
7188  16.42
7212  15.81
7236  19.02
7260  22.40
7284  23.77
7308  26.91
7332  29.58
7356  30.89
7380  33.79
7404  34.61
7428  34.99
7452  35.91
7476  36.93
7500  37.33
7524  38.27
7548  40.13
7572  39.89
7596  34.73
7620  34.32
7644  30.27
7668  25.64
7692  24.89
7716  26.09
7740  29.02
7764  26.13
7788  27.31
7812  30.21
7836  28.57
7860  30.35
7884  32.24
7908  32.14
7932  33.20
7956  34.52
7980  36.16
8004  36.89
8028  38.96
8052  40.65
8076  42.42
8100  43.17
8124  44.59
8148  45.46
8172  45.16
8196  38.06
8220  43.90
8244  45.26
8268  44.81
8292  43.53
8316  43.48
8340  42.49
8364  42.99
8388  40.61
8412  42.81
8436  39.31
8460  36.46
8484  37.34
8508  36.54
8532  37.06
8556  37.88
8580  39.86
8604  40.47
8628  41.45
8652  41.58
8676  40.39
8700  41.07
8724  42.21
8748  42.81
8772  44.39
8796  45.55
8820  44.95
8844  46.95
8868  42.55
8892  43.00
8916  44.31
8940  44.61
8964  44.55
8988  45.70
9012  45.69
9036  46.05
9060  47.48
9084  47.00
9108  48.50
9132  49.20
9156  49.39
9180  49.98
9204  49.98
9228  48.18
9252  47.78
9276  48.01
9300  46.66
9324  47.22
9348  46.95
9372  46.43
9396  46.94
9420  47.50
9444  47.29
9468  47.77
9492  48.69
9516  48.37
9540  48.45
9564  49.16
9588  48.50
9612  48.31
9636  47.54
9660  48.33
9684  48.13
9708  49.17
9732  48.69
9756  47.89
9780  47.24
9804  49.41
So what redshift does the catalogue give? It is 0.00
